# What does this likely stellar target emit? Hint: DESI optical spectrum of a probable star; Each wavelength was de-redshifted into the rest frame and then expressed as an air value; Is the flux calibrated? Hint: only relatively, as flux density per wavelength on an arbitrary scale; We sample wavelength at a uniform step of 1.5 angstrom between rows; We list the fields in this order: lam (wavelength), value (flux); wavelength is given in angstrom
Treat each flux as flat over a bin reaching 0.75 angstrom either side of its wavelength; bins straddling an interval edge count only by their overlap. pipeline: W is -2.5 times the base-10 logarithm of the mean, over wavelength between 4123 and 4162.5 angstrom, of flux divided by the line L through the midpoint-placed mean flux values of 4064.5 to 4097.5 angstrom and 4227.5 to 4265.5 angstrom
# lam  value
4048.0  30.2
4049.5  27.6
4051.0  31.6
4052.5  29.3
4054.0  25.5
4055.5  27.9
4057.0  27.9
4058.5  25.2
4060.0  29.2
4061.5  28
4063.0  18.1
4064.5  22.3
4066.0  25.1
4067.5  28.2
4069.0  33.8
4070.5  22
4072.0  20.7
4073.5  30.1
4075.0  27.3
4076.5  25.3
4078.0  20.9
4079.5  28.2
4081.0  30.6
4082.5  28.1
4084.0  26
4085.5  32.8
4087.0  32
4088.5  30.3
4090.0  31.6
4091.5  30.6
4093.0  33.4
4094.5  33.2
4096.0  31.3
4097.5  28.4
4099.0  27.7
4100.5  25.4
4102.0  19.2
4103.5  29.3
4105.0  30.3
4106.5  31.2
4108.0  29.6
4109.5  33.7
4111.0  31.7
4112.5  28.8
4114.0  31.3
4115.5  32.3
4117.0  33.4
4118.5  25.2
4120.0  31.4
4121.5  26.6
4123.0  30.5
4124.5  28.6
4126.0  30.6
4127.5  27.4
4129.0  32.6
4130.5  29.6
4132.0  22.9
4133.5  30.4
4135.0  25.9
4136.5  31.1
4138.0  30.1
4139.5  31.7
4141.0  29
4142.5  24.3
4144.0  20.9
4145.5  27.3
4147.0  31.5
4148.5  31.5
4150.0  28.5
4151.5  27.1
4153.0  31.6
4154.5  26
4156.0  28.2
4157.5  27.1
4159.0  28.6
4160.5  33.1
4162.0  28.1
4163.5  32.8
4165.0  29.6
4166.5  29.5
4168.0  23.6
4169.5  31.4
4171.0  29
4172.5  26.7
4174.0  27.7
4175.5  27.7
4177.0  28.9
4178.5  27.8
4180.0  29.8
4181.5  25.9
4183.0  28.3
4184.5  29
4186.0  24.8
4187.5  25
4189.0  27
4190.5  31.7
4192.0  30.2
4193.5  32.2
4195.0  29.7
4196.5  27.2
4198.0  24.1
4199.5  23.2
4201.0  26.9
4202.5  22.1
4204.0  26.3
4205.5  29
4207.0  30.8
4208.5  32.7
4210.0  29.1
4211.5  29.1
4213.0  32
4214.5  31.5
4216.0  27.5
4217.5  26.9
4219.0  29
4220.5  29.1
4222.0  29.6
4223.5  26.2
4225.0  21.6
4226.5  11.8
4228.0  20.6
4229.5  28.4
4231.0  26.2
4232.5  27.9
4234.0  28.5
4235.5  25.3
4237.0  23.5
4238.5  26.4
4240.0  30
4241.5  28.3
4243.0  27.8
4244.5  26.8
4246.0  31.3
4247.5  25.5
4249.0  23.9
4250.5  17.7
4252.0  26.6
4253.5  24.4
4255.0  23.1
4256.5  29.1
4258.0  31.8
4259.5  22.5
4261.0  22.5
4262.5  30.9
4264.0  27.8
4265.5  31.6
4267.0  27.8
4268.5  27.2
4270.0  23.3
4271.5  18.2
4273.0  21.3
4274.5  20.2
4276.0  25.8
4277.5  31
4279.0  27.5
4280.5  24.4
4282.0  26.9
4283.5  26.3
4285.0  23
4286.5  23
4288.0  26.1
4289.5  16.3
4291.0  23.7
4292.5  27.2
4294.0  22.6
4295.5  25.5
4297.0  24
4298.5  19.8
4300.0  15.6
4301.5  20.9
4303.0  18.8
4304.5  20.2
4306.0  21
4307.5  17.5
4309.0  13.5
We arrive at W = -0.04 mag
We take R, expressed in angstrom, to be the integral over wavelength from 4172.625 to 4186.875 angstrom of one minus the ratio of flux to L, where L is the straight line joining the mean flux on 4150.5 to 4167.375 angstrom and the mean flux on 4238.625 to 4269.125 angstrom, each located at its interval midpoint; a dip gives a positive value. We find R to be 0.5 angstrom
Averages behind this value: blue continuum 29.2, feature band 27.7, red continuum 26.8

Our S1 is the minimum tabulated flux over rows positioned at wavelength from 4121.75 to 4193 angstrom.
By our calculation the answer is 20.9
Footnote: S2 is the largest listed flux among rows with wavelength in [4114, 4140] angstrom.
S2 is 33.4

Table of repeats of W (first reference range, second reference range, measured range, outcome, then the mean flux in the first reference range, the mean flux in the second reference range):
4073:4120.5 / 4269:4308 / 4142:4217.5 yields -0.07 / 29.4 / 22.8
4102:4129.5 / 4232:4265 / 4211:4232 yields 0.03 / 29.9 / 26.5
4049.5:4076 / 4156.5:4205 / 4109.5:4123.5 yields -0.12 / 26.6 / 28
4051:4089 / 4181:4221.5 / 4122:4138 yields -0.05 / 27.1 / 28.2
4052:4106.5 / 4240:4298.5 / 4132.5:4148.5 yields -0.05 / 27.7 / 25.3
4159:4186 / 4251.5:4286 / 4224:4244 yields 0.07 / 28.6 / 25.8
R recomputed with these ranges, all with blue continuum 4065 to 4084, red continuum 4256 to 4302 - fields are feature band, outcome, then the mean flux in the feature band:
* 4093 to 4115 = -2.69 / 29.5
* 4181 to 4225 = -4.64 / 28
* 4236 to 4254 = -0.77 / 26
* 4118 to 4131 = -1.55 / 29.2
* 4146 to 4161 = -1.96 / 29.2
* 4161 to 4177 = -1.87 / 28.7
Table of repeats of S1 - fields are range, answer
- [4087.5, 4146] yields 19.2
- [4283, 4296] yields 16.3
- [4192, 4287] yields 11.8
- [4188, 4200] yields 23.2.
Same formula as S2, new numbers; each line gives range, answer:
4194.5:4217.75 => 32.7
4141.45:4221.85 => 33.1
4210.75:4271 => 32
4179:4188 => 29.8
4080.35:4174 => 33.7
